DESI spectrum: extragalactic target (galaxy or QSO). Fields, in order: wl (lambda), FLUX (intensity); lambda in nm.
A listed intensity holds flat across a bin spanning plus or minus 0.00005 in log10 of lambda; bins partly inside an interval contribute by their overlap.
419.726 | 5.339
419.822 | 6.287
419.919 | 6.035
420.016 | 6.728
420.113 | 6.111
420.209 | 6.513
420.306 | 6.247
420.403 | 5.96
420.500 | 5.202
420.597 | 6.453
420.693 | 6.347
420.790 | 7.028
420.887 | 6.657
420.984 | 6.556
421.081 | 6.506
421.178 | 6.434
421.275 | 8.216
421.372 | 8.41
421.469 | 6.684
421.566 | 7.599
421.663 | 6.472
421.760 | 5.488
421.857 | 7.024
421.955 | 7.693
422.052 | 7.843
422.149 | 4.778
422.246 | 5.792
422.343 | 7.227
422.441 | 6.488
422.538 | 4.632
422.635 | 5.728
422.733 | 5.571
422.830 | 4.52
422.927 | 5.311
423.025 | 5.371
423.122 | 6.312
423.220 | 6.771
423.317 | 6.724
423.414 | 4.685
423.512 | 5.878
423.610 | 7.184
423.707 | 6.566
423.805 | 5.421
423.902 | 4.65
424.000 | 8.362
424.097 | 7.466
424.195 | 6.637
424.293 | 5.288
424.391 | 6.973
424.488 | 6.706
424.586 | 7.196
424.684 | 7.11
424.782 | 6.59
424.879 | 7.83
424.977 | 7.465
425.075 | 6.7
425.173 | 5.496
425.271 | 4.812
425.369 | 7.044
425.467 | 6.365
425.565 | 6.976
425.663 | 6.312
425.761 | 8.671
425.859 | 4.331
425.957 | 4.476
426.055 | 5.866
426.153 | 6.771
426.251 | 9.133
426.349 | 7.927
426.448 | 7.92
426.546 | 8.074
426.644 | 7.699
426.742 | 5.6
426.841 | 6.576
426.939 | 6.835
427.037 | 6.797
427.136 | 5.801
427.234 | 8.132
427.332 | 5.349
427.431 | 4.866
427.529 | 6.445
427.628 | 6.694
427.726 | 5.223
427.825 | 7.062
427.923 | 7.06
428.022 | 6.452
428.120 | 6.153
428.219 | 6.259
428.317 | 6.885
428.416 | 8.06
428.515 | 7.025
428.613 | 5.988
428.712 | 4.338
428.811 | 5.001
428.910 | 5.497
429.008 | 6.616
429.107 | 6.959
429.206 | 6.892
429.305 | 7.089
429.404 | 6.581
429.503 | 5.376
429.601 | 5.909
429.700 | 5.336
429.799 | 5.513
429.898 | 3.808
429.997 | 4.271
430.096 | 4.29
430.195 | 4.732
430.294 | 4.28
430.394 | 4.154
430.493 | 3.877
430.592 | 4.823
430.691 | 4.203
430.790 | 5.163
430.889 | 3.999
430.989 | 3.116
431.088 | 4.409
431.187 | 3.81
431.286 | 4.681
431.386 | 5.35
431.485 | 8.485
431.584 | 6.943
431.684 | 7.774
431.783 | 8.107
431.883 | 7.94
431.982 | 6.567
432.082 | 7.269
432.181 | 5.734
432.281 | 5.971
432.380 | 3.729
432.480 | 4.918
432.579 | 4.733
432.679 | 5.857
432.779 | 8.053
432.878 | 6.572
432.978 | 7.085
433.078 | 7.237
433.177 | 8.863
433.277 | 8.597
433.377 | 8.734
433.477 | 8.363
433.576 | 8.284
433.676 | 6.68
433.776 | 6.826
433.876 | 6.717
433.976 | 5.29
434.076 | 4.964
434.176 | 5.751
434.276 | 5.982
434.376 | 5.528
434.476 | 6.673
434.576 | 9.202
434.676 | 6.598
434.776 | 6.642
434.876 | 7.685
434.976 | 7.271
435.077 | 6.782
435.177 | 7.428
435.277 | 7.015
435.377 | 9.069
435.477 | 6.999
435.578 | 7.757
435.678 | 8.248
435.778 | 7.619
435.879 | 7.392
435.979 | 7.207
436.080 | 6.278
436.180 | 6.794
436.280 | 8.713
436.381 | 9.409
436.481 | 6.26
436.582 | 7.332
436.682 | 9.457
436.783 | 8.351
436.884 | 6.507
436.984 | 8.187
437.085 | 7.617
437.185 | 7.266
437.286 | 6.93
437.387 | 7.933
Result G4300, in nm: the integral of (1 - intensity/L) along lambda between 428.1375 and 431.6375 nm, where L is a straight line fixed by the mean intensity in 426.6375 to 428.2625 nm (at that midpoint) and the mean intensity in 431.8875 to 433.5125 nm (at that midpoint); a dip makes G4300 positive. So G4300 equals 0.60 nm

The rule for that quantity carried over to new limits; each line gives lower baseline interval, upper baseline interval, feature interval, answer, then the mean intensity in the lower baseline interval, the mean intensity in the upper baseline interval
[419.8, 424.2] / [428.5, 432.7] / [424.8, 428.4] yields -0.444 nm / 6.36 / 5.5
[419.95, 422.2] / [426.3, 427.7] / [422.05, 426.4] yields 0.231 nm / 6.64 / 6.74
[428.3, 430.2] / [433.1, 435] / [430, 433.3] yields 0.373 nm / 5.81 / 7.09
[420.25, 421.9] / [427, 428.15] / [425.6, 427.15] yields -0.104 nm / 6.66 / 6.33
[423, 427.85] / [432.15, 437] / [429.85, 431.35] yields 0.569 nm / 6.55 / 7.09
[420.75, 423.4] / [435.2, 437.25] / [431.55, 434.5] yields 0.263 nm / 6.41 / 7.67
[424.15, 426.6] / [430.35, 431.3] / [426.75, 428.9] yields -0.270 nm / 6.75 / 4.21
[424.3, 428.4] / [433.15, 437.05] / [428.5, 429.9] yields 0.199 nm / 6.65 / 7.36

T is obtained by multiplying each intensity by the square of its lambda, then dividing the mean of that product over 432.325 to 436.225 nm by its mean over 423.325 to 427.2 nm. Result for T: 1.10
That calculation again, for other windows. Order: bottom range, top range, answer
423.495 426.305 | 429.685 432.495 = 0.83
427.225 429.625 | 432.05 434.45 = 1.07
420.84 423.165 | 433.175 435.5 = 1.18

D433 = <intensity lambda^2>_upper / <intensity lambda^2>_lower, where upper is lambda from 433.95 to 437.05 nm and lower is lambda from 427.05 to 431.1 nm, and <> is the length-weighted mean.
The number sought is 1.33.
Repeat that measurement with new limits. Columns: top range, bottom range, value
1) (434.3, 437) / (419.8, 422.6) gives 1.22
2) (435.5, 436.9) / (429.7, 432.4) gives 1.48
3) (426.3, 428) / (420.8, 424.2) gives 1.07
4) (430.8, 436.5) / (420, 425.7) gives 1.11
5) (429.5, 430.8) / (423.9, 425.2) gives 0.70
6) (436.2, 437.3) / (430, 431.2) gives 1.89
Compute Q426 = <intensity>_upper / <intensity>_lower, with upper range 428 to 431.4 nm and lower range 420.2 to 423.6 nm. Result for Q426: 0.8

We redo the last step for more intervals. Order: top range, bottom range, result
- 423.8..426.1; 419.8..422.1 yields 0.97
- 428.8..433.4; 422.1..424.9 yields 0.94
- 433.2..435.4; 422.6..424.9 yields 1.13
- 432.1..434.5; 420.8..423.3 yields 1.02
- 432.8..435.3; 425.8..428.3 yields 1.08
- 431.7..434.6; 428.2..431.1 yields 1.26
